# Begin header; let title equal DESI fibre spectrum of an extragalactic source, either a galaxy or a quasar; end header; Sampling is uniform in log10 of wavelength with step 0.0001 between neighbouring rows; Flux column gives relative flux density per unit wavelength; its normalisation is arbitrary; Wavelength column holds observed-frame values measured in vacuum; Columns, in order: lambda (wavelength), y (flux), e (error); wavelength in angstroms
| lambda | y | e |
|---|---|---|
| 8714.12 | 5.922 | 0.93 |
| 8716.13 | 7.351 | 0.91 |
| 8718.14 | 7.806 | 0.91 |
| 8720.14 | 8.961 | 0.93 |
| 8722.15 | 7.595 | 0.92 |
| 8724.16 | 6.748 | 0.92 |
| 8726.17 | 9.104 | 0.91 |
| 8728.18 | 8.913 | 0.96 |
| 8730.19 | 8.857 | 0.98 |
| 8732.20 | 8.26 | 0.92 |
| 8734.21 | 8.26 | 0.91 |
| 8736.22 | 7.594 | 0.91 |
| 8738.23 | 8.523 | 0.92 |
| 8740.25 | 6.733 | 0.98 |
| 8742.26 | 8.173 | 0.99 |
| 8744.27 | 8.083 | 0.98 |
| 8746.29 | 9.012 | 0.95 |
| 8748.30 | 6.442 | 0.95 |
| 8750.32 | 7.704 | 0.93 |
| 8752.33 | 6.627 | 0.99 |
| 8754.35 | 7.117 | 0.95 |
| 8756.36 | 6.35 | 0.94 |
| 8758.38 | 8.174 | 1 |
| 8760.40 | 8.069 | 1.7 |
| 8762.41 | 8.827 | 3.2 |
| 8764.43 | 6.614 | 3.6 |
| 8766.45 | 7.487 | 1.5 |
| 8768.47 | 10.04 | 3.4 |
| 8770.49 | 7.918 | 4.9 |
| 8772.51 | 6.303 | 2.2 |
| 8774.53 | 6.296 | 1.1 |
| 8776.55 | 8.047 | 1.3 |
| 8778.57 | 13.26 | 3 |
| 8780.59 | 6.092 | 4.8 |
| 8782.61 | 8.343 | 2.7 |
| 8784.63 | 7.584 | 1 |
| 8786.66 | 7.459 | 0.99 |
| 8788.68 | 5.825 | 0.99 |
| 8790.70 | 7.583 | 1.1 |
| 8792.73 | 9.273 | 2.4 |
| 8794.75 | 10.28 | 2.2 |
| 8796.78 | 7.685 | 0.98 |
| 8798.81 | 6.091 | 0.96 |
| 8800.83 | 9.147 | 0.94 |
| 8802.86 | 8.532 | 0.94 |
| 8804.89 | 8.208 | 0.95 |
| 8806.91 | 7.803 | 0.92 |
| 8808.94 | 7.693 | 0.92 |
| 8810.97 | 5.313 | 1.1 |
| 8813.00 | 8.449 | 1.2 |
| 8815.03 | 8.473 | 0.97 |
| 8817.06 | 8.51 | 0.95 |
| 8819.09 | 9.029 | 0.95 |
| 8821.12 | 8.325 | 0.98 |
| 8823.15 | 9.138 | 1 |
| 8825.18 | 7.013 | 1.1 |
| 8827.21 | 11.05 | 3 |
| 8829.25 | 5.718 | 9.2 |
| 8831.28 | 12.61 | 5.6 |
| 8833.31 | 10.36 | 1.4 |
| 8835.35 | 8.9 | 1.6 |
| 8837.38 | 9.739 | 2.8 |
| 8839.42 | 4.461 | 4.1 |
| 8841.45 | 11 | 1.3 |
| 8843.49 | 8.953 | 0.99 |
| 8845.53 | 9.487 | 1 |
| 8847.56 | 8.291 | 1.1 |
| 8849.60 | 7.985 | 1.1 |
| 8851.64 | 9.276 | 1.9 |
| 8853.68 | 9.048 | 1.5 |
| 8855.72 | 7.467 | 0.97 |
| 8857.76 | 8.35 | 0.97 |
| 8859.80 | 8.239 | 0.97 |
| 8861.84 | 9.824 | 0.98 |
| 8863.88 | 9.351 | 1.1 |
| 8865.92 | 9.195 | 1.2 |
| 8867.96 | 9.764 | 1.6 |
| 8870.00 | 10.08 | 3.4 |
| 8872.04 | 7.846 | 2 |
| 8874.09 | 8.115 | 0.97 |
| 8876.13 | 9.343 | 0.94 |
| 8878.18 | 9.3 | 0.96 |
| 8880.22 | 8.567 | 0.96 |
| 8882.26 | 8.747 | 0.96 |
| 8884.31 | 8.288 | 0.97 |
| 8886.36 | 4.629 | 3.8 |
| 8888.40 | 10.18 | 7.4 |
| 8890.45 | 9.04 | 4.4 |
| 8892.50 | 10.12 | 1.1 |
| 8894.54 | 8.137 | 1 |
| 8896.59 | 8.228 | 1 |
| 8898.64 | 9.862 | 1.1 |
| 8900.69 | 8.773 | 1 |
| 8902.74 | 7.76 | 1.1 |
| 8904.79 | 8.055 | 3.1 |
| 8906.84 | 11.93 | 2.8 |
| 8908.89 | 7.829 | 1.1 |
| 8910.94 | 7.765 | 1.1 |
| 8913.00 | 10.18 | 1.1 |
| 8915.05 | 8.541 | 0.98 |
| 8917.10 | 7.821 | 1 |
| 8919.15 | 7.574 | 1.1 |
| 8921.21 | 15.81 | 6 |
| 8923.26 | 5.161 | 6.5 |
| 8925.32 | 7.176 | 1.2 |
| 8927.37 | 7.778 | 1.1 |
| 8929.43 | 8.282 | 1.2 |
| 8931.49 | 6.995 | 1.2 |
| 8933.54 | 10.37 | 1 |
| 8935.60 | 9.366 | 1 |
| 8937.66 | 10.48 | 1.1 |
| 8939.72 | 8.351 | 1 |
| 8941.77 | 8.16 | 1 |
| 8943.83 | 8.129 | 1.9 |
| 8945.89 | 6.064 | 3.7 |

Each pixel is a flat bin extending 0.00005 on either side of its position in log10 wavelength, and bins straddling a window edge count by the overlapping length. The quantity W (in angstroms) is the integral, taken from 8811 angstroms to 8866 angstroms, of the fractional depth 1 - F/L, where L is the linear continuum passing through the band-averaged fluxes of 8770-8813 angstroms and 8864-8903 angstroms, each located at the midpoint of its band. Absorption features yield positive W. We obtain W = -2.8 angstroms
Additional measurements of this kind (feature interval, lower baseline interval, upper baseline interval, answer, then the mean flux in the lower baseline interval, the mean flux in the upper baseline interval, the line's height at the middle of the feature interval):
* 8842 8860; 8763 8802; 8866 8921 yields -0.3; 7.98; 8.82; 8.5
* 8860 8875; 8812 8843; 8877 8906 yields -0.8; 8.85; 8.57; 8.68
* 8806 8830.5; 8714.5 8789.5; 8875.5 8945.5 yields 0.3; 7.84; 8.7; 8.2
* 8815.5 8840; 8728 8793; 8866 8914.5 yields -1.4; 7.84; 8.81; 8.35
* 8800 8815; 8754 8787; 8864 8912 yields 0.5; 7.91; 8.77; 8.18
